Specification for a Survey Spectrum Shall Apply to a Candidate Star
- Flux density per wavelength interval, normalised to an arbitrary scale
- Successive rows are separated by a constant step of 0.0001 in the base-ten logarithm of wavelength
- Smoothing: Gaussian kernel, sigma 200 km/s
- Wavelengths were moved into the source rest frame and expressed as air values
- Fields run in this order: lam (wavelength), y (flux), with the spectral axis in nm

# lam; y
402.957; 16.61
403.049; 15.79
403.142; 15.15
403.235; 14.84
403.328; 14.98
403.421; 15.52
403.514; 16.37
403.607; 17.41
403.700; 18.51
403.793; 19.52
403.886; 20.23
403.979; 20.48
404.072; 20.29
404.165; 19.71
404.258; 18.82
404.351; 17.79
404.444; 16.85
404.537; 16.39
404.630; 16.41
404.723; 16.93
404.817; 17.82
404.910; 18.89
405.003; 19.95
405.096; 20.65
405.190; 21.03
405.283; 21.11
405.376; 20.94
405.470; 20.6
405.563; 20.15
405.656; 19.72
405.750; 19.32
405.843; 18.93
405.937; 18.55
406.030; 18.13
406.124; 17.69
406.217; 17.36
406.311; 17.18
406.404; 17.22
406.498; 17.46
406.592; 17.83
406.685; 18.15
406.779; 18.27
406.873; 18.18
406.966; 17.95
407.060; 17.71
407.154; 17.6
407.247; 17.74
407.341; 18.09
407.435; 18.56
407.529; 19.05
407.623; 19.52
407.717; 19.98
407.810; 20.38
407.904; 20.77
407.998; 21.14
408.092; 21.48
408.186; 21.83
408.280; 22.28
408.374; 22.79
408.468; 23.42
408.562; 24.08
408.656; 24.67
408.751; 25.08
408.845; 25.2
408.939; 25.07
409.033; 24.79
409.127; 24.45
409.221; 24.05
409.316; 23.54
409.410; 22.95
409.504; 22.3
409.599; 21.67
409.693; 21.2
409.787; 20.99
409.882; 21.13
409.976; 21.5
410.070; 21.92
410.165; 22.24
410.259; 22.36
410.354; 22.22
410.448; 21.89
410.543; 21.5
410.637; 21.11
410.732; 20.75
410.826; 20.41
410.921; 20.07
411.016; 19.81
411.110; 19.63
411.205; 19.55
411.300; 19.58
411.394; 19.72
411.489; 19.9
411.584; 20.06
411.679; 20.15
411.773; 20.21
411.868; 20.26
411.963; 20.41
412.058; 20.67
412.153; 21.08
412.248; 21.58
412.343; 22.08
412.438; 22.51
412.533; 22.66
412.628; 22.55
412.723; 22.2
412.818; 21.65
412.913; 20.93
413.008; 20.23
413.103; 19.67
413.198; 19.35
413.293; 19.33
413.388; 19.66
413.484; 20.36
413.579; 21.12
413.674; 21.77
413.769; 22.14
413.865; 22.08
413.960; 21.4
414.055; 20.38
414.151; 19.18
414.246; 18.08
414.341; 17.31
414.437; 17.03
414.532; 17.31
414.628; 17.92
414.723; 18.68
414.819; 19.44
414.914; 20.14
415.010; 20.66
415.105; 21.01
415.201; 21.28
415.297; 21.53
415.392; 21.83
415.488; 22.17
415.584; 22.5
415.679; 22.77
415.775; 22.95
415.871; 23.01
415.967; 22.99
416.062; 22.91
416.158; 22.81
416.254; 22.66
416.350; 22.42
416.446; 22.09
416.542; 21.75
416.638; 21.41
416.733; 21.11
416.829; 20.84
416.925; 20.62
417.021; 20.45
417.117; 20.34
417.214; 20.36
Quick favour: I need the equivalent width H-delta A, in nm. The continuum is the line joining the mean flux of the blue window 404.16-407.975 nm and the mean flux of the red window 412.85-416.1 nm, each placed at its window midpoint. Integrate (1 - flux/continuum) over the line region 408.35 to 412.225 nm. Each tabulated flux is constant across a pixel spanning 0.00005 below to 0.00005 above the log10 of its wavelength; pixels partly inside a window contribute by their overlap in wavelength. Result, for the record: -0.43 nm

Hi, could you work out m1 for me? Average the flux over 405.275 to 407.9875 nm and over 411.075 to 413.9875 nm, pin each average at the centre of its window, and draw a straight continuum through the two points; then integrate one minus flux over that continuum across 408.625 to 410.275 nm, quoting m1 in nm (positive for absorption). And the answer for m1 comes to -0.28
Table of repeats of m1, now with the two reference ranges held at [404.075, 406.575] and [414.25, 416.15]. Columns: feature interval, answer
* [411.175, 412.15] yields -0.01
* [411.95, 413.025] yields -0.08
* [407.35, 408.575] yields -0.11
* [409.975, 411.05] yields -0.09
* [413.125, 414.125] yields -0.02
